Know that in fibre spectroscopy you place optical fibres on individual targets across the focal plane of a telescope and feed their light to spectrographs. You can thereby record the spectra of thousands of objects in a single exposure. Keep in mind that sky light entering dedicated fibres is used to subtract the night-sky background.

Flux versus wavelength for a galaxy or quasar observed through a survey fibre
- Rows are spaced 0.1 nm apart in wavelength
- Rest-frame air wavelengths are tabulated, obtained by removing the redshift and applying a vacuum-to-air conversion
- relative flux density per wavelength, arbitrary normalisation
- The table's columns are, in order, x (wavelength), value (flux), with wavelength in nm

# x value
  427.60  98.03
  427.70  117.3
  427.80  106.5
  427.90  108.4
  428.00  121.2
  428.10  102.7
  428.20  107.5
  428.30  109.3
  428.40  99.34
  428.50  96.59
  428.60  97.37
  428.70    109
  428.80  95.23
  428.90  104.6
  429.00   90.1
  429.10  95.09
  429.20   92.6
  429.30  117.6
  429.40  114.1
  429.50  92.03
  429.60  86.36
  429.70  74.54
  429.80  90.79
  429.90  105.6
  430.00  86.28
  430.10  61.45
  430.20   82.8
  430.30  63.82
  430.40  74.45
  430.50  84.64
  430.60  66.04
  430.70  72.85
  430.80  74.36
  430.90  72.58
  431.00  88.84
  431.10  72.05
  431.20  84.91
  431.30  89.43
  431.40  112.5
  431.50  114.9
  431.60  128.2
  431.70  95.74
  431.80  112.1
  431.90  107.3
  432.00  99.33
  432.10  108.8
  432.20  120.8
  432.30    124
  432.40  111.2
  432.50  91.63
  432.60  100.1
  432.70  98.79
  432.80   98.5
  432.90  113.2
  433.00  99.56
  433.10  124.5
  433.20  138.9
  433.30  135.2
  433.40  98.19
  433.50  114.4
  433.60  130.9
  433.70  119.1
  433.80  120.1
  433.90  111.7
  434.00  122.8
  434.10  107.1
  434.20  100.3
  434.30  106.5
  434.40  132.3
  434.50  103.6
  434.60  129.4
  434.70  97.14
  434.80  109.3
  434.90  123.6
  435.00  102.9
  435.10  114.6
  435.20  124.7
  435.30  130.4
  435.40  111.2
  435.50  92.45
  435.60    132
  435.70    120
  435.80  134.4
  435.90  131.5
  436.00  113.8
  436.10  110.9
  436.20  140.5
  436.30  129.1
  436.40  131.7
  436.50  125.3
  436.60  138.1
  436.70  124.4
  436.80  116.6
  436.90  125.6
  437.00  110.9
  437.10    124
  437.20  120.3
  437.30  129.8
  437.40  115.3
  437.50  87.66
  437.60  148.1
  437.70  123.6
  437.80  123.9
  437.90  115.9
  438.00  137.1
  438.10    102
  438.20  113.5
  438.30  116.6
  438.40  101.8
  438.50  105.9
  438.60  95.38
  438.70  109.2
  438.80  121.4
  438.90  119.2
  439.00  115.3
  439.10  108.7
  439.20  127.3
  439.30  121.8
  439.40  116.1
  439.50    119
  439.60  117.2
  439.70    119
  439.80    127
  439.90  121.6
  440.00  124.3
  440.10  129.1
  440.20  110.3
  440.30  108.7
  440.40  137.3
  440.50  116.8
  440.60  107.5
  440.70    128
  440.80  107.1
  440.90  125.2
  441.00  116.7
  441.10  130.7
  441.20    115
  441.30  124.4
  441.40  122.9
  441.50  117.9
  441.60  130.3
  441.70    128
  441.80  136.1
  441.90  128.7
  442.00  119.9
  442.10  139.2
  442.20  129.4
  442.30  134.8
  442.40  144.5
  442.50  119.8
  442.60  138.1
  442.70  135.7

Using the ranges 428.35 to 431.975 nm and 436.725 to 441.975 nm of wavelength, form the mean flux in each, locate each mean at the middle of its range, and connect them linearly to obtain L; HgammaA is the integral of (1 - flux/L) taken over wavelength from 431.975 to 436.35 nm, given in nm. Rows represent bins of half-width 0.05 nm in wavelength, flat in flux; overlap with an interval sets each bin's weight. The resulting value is -0.49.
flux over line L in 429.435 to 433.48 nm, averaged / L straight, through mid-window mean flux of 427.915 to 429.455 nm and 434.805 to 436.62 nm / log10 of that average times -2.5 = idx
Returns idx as 0.15 mag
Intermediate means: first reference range 104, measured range 96.6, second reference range 122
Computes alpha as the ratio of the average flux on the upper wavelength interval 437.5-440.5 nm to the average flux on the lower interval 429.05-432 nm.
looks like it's 1.3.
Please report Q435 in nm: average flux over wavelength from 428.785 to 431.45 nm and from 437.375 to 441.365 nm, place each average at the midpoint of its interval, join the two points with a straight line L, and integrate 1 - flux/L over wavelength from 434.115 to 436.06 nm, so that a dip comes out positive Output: -0.238 nm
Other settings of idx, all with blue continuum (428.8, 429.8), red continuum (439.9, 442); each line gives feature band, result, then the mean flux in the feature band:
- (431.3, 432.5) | -0.09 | 110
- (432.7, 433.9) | -0.11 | 116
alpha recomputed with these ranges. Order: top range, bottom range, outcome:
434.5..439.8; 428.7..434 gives 1.19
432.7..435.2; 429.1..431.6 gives 1.31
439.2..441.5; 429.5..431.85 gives 1.39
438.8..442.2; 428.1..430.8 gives 1.34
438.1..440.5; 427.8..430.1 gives 1.17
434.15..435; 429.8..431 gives 1.44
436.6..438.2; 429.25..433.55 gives 1.23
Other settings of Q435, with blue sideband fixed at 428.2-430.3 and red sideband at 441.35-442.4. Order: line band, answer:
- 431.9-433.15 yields -0.047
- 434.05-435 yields -0.022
